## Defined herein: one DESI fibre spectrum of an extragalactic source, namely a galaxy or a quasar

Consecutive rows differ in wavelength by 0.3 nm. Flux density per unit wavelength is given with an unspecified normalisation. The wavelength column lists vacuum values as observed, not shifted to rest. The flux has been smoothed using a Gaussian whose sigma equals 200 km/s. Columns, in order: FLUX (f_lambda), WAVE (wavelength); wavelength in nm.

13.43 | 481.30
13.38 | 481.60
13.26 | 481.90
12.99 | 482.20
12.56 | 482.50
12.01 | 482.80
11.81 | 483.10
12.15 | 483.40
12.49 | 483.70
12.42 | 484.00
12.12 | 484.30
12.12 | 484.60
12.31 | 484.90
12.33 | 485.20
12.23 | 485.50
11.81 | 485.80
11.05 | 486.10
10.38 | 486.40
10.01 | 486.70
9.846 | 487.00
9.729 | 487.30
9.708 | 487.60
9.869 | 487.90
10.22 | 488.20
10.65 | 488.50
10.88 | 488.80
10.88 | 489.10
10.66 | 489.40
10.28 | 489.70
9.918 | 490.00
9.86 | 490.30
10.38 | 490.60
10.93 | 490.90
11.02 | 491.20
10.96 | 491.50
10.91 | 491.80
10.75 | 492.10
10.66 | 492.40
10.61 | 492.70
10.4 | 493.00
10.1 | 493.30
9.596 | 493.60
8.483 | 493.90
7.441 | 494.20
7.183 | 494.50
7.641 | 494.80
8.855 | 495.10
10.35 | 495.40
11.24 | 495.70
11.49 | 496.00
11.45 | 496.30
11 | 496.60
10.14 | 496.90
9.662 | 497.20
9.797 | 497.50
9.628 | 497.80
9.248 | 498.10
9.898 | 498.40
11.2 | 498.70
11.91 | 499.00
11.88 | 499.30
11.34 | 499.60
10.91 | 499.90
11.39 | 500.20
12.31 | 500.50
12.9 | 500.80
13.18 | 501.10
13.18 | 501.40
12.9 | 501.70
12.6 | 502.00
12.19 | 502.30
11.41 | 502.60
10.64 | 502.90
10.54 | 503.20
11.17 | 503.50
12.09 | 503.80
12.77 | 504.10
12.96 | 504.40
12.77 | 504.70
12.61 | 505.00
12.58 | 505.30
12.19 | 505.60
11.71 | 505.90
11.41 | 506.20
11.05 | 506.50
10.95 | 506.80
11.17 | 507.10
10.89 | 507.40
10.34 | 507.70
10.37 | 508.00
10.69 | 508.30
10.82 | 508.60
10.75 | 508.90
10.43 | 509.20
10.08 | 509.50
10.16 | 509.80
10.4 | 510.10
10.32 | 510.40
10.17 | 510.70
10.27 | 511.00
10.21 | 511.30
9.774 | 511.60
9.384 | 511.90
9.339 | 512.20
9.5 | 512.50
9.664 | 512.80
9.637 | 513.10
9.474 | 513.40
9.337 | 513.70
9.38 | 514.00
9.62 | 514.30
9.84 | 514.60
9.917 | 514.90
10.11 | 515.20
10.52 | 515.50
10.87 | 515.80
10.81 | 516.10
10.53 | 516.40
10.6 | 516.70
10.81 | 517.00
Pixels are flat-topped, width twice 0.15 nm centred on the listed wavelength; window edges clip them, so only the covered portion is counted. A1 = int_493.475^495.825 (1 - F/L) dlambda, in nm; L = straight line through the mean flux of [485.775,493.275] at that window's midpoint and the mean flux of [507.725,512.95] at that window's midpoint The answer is 0.36 nm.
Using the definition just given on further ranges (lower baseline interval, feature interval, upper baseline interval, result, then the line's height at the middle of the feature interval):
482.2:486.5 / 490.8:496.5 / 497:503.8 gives 0.81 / 11.6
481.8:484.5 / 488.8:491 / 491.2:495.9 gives 0.05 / 10.7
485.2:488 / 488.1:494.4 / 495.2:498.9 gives 0.18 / 10.5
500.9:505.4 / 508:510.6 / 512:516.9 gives 0.13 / 11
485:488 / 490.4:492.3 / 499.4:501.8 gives 0.08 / 11.3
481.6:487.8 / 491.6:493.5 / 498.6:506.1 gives 0.21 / 11.9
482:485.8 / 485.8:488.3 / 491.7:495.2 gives 0.25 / 11.3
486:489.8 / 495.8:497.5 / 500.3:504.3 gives 0.11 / 11.4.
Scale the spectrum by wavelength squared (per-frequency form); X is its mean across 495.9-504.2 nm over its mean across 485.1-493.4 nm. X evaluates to 1.1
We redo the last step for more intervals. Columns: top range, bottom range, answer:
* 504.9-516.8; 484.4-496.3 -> 1.09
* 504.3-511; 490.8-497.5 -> 1.17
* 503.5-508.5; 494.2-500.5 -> 1.17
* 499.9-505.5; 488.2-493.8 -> 1.22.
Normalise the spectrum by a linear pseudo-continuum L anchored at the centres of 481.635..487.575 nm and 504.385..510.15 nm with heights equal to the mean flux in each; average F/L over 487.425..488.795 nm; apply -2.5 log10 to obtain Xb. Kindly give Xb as 0.15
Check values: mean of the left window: 11.8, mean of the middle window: 10.2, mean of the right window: 11.2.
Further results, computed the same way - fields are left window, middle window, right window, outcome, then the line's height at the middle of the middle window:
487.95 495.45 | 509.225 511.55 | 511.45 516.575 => -0.036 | 9.89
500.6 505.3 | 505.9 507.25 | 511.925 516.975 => 0.032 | 11.5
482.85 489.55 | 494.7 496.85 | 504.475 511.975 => 0.072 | 11.1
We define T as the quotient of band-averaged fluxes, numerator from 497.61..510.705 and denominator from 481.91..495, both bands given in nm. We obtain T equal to 1.06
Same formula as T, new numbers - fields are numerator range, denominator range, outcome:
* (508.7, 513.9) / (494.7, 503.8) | 0.90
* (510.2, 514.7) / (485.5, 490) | 0.93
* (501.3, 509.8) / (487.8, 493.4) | 1.09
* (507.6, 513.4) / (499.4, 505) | 0.84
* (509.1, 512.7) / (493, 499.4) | 1.01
